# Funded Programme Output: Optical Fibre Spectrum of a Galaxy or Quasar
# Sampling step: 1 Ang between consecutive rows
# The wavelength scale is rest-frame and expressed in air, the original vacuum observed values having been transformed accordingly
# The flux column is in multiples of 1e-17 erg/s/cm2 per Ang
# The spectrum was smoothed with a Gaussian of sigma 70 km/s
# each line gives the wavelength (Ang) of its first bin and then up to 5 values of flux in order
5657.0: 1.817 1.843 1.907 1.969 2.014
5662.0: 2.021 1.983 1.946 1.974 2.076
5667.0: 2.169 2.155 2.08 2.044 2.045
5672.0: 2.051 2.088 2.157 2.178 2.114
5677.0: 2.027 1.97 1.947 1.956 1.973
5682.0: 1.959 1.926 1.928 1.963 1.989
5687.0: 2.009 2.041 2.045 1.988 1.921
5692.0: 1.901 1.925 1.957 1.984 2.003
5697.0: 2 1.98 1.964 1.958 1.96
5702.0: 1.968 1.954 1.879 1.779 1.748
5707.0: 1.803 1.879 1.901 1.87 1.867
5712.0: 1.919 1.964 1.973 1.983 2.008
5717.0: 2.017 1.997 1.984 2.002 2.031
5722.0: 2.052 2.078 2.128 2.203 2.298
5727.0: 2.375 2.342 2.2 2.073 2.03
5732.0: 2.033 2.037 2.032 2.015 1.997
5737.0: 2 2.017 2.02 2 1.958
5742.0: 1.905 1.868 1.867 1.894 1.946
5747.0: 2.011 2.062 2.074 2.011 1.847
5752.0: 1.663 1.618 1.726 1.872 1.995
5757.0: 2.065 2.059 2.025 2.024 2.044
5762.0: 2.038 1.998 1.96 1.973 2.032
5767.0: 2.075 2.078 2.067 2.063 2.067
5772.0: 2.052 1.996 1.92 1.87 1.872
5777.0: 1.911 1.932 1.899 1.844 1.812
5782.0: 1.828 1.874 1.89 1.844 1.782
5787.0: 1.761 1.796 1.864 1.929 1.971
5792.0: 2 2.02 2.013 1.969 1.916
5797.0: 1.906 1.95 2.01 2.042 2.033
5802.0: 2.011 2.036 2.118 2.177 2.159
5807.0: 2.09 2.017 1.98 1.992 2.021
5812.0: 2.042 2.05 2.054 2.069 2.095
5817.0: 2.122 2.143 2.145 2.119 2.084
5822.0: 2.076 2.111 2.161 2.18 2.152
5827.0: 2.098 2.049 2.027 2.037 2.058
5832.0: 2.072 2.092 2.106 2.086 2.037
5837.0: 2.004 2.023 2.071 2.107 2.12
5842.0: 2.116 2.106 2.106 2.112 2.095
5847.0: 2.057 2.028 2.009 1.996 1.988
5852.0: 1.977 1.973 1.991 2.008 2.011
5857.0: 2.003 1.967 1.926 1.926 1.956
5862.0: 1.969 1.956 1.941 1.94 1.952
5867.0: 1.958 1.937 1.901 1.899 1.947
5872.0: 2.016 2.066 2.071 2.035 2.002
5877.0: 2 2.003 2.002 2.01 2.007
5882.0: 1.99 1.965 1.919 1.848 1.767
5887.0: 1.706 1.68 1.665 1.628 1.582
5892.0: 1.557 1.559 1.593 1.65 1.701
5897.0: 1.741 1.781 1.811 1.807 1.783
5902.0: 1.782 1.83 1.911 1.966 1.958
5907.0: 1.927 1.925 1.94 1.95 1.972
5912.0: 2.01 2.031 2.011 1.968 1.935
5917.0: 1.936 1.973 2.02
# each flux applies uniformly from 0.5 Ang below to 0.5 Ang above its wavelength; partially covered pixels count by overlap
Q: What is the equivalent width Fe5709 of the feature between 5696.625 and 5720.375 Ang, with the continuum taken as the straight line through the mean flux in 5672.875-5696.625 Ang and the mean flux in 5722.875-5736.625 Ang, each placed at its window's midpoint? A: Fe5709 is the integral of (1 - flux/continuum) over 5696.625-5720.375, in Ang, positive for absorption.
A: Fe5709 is 1.6 Ang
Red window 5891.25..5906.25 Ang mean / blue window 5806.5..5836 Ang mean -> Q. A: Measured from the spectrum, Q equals 0.8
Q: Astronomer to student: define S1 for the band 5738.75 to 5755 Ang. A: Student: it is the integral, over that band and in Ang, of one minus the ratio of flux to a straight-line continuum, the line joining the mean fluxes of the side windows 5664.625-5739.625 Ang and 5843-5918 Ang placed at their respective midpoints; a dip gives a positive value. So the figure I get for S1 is 0.7 Ang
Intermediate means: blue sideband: 2.01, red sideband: 1.91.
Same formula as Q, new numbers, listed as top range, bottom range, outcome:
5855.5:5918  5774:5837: 0.94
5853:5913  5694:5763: 0.95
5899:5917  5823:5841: 0.92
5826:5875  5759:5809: 1.03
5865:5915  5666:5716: 0.95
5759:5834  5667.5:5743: 1.00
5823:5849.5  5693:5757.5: 1.05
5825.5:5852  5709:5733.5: 1.00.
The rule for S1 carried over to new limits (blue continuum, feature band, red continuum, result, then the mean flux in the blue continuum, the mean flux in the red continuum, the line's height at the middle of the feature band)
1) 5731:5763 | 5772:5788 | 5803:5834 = 1.2 Ang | 1.96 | 2.09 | 2.02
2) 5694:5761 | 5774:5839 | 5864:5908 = -2.9 Ang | 1.98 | 1.86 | 1.92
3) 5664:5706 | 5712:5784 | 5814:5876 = 0.7 Ang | 2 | 2.04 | 2.01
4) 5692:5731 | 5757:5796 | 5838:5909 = 0.3 Ang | 2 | 1.92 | 1.97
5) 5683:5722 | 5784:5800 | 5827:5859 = 0.7 Ang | 1.95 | 2.05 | 2.01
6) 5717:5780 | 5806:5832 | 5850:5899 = -1.9 Ang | 2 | 1.89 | 1.94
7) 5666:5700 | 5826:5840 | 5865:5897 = -1.2 Ang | 2.01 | 1.86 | 1.9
